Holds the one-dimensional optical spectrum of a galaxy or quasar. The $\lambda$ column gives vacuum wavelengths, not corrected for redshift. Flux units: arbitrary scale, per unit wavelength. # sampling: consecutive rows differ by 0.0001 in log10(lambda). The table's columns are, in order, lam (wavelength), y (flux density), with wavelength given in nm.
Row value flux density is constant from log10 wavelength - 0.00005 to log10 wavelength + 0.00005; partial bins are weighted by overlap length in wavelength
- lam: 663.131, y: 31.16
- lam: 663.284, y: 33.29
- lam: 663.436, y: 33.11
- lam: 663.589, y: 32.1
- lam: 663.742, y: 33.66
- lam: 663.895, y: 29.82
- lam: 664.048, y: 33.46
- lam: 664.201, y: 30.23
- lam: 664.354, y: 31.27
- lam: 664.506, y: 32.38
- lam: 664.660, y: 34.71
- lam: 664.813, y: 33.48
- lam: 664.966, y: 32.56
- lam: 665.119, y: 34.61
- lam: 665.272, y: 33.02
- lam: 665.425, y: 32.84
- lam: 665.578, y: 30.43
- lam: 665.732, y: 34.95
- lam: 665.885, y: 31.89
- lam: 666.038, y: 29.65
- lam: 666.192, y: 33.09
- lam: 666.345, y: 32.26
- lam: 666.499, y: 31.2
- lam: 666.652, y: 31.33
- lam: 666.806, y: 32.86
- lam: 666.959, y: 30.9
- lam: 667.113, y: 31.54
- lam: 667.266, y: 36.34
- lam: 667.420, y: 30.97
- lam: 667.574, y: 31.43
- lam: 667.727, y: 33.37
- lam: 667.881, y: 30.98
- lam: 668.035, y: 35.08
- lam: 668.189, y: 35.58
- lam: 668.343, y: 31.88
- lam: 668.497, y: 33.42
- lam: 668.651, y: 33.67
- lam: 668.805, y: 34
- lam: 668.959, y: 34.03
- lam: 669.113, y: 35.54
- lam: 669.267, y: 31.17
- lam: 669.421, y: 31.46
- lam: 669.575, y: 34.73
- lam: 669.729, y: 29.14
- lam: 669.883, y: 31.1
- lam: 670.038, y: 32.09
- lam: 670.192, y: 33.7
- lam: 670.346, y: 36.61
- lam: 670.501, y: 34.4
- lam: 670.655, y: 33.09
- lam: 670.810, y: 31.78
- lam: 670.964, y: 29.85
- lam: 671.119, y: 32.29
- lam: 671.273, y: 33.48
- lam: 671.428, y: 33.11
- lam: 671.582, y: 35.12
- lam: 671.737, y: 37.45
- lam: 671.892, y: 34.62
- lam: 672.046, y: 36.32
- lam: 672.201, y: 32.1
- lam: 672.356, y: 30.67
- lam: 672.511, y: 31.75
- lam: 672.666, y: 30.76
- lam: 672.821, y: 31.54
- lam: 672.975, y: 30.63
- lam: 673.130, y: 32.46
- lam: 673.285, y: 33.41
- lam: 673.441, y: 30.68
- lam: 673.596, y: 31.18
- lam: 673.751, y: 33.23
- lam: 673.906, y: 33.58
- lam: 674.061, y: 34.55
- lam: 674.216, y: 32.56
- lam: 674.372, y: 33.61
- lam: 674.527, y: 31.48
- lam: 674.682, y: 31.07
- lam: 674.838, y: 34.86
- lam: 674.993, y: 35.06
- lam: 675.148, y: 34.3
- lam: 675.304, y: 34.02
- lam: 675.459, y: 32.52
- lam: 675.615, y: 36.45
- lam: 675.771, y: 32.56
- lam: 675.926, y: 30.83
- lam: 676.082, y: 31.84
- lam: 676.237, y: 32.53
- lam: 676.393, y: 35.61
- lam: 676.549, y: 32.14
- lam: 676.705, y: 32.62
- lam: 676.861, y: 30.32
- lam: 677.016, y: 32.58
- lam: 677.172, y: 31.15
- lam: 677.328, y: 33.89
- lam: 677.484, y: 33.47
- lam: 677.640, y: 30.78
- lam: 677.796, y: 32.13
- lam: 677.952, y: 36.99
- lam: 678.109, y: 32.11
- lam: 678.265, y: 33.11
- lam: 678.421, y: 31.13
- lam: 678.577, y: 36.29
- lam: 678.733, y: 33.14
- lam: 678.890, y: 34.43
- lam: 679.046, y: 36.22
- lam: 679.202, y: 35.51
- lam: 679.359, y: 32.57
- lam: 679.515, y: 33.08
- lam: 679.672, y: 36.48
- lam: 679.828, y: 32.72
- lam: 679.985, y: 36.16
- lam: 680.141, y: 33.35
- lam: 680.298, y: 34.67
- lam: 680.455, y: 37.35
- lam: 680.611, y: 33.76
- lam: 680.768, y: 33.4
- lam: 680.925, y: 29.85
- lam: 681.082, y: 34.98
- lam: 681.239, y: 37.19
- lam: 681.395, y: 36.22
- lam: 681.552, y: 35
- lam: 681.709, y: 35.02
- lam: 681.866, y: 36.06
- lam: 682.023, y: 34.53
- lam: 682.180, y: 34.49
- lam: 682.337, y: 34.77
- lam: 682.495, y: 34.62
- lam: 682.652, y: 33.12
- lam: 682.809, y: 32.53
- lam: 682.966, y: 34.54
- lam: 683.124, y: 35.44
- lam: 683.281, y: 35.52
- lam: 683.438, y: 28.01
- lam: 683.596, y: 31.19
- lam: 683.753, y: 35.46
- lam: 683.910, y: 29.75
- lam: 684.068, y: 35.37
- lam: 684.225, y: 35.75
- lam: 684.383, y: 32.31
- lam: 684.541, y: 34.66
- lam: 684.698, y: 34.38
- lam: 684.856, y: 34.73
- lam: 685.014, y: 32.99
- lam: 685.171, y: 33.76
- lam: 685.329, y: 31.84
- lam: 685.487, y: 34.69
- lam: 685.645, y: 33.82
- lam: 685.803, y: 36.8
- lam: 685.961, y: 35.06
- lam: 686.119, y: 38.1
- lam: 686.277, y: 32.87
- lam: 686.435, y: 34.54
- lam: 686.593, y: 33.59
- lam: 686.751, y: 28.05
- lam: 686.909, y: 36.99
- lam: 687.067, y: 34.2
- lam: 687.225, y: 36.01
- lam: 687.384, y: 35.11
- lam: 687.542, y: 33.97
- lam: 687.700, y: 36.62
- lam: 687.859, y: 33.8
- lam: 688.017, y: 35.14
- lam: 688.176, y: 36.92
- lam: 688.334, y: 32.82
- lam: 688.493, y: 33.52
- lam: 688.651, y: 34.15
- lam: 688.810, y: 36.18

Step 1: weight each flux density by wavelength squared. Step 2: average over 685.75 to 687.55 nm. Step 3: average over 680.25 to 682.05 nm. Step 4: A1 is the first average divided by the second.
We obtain 1.01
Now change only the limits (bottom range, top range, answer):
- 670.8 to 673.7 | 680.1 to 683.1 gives 1.09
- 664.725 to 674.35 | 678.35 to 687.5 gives 1.08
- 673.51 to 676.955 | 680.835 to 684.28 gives 1.05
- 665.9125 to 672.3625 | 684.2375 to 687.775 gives 1.10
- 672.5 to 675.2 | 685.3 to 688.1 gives 1.10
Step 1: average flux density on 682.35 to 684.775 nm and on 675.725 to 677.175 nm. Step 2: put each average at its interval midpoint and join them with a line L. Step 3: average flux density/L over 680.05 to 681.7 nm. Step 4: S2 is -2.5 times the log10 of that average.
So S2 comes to -0.05 mag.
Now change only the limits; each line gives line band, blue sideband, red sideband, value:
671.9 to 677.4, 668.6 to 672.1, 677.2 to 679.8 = 0.03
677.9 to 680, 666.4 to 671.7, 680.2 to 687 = -0.01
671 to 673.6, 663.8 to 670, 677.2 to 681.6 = 0.01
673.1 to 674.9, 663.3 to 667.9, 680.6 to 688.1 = 0.02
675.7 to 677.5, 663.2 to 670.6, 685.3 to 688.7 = 0.04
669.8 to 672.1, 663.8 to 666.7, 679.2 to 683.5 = -0.02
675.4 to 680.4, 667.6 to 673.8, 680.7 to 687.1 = 0.00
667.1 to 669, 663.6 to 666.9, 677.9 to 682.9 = -0.02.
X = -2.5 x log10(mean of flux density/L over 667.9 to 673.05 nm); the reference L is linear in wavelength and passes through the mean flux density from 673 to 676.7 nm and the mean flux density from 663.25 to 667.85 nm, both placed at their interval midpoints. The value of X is -0.01 mag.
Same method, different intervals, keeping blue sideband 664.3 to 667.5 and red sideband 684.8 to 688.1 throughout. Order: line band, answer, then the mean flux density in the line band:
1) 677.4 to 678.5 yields 0.03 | 32.8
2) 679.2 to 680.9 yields -0.01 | 34.3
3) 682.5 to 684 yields 0.04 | 33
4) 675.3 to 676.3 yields 0.02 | 32.9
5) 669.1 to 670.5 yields 0.00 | 32.8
